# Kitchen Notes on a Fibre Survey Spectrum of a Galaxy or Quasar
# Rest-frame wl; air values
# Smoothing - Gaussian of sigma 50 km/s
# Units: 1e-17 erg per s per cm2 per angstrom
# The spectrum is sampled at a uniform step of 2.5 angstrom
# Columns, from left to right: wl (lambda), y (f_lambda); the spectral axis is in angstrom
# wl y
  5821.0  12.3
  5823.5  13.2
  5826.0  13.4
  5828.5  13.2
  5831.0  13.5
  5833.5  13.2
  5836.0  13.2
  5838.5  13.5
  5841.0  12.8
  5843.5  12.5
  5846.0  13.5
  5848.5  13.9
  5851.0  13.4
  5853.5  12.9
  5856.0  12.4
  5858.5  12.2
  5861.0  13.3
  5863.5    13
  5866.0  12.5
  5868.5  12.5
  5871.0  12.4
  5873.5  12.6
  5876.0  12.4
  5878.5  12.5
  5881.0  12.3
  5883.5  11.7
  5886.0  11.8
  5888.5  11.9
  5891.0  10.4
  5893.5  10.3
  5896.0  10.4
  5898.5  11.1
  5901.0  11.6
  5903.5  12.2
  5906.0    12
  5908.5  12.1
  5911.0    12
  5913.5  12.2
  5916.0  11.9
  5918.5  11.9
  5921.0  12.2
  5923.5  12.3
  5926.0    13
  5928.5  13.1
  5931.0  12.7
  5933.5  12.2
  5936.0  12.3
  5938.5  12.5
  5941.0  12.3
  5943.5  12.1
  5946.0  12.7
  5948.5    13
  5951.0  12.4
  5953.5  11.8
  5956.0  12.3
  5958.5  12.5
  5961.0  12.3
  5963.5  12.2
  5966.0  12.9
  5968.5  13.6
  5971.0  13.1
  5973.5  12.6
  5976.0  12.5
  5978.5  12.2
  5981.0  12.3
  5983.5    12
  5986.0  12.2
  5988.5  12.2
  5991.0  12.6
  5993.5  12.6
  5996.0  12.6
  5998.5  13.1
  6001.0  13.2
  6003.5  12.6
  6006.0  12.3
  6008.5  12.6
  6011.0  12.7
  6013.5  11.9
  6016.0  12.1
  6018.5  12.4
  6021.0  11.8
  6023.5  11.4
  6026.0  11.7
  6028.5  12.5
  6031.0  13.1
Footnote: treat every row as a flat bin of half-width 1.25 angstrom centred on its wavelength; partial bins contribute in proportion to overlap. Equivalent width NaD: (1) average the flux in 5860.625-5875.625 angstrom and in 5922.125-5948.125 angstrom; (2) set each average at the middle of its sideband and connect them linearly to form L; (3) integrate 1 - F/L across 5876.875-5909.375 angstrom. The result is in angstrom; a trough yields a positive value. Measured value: 2.7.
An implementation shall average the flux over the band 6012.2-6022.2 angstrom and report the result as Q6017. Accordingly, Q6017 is 12.1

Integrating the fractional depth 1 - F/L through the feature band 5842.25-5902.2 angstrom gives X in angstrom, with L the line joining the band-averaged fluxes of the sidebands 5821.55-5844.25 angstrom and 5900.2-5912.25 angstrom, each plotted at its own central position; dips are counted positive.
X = 1.50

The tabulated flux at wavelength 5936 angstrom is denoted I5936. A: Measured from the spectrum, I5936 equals 12.3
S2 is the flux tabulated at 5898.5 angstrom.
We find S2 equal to 11.1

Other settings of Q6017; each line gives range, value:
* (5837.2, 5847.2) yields 13.1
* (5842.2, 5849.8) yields 13.3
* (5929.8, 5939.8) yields 12.4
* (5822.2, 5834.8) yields 13.3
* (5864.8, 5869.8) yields 12.5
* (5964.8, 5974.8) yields 13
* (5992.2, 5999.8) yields 12.8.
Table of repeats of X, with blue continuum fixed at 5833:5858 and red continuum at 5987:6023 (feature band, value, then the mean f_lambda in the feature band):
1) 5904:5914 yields 0.6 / 12.1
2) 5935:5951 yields 0.3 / 12.5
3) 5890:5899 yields 1.7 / 10.5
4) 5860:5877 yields 0.4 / 12.7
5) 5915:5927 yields 0.5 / 12.3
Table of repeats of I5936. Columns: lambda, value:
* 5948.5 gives 13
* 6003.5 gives 12.6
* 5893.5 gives 10.3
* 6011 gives 12.7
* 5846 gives 13.5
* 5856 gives 12.4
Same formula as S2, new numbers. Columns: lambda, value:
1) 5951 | 12.4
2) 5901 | 11.6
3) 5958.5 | 12.5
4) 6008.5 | 12.6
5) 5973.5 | 12.6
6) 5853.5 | 12.9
